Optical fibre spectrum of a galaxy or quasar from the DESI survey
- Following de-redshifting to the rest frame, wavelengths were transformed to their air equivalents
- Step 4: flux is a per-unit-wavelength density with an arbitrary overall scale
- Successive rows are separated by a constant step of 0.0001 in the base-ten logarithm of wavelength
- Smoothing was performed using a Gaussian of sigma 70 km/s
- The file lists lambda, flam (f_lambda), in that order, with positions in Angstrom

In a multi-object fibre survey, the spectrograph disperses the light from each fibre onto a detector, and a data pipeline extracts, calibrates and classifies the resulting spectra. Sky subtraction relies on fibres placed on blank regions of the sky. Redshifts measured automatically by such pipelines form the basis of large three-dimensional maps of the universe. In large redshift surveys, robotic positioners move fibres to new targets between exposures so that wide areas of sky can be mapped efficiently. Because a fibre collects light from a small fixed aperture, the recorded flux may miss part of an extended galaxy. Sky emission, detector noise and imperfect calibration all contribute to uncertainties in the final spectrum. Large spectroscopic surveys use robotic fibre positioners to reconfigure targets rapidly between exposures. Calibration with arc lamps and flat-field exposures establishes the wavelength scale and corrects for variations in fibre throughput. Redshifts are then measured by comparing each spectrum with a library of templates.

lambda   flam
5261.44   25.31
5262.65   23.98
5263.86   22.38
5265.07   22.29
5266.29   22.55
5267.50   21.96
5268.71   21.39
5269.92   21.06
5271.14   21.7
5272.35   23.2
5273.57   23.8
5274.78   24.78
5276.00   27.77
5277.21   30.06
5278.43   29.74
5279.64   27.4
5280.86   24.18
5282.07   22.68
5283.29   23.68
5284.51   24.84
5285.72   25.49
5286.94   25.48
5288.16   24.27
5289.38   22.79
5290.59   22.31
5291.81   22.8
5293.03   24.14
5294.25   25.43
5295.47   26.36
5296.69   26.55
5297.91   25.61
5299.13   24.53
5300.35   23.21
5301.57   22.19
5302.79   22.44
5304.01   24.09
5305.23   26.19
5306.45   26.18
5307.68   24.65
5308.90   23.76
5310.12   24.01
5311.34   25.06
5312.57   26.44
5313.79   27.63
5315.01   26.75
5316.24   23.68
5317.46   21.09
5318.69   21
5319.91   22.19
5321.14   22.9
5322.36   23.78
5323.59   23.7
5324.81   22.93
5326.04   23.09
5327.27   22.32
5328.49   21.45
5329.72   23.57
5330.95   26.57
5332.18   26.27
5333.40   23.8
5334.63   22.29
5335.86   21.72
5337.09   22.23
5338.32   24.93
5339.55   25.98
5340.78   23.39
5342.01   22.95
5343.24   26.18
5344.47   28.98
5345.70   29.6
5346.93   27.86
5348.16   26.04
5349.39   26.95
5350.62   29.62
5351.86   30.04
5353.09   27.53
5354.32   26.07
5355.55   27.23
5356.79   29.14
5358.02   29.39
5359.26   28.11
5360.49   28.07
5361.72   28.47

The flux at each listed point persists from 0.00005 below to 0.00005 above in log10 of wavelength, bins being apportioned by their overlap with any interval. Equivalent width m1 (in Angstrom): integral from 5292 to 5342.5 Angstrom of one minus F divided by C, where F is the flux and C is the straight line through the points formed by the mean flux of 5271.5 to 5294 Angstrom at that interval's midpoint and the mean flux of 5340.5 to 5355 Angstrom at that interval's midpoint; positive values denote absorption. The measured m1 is 4.0 Angstrom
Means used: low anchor 24.9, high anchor 27.2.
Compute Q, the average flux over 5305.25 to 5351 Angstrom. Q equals 24.6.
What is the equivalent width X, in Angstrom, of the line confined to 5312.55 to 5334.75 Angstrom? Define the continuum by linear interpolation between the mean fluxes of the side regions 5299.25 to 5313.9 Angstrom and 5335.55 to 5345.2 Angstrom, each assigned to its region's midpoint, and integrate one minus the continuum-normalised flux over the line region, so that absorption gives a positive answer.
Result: 0.8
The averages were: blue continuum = 24.6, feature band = 23.7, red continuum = 24.7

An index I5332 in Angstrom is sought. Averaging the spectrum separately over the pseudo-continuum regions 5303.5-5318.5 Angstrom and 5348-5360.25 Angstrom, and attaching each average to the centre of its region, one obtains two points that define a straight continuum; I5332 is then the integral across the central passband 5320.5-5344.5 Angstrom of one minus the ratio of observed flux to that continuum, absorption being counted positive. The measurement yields 2.4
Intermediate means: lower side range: 24.8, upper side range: 28.1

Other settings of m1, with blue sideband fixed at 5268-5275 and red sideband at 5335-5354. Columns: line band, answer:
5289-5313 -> -0.4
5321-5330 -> 0.8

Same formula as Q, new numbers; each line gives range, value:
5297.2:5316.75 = 24.8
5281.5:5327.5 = 24.1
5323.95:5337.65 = 23.3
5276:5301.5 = 25.1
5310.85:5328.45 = 23.7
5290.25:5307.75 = 24.5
